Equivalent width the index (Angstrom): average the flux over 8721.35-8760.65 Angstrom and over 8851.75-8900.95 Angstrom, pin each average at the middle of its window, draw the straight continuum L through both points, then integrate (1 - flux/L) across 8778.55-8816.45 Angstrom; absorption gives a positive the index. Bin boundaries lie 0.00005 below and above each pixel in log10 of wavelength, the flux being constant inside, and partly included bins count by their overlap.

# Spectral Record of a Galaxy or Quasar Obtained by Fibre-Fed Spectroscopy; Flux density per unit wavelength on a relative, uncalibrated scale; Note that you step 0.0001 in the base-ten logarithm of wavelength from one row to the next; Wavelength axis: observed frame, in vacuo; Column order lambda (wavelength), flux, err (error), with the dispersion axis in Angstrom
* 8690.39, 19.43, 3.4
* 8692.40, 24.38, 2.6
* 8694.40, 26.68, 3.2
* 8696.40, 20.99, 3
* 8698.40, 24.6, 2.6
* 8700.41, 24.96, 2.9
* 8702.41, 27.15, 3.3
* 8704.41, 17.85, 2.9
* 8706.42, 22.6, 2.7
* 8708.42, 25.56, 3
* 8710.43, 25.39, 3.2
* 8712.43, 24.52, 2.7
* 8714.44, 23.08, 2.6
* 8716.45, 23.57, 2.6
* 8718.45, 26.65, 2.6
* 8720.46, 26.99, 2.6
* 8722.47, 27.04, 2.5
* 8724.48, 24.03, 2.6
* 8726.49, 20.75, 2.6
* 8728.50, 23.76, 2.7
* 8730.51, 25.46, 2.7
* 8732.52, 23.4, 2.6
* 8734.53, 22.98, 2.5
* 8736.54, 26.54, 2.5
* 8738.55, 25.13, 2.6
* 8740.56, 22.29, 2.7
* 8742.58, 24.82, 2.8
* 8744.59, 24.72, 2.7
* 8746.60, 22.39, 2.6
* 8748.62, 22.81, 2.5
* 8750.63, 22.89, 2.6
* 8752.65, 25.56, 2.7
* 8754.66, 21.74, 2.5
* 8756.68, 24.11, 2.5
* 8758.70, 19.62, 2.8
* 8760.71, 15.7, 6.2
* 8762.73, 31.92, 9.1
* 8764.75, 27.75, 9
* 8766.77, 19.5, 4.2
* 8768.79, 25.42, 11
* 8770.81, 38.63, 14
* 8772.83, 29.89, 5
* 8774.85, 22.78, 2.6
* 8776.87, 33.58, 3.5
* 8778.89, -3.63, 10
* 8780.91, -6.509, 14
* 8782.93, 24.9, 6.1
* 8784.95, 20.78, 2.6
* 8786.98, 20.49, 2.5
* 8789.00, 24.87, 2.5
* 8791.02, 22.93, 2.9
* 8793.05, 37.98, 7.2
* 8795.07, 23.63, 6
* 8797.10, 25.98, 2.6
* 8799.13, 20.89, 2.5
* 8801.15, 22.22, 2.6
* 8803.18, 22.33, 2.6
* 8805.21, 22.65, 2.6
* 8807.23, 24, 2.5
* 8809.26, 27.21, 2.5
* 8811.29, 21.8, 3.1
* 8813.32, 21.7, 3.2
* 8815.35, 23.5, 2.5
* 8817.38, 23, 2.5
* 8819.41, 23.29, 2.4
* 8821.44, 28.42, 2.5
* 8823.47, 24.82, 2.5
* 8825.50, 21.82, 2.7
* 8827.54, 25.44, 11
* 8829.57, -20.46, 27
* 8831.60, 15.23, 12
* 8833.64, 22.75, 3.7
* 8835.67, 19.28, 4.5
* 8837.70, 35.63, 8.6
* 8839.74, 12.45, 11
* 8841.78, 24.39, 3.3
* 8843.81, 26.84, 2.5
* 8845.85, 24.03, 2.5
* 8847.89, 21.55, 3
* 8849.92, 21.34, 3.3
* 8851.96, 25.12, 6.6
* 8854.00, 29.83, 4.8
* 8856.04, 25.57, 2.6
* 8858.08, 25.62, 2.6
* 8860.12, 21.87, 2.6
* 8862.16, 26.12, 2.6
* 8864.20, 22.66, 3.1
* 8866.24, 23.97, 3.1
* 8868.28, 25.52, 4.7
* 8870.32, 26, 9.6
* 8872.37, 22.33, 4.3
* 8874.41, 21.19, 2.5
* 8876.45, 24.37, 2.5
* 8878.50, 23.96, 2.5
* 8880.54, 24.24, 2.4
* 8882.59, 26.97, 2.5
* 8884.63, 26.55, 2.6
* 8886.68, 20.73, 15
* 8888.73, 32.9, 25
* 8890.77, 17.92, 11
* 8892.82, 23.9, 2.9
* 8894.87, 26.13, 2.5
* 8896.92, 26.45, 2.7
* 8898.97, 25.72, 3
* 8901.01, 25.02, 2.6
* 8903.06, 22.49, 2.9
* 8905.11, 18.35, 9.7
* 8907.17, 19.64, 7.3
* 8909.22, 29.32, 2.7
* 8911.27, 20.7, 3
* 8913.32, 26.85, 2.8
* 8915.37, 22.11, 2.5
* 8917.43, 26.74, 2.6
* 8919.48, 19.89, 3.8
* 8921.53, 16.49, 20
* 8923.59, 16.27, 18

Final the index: 4.24 Angstrom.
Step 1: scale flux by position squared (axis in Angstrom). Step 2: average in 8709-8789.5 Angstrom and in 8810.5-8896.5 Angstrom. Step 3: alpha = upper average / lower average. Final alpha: 1.01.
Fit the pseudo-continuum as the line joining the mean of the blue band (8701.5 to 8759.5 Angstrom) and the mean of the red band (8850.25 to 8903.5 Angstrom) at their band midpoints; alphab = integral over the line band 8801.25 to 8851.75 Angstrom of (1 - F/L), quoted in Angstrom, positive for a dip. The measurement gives 6.2 Angstrom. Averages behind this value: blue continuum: 23.9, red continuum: 24.7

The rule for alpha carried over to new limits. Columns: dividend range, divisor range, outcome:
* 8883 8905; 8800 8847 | 1.17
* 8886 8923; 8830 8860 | 1.04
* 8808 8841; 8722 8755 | 0.87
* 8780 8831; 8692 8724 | 0.88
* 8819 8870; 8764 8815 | 0.98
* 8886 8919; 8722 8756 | 1.05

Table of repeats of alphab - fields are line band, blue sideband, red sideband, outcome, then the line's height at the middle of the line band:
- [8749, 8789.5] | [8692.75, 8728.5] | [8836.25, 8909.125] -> 3.8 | 24.2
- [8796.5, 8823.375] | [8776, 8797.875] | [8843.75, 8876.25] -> -2.6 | 21.6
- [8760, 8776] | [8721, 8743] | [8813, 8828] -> -1.7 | 24.2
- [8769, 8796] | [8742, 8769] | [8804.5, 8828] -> 1.4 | 23.7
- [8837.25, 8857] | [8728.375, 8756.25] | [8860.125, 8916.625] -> -0.2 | 24.1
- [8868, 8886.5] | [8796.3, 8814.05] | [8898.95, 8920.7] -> -0.9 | 23.2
